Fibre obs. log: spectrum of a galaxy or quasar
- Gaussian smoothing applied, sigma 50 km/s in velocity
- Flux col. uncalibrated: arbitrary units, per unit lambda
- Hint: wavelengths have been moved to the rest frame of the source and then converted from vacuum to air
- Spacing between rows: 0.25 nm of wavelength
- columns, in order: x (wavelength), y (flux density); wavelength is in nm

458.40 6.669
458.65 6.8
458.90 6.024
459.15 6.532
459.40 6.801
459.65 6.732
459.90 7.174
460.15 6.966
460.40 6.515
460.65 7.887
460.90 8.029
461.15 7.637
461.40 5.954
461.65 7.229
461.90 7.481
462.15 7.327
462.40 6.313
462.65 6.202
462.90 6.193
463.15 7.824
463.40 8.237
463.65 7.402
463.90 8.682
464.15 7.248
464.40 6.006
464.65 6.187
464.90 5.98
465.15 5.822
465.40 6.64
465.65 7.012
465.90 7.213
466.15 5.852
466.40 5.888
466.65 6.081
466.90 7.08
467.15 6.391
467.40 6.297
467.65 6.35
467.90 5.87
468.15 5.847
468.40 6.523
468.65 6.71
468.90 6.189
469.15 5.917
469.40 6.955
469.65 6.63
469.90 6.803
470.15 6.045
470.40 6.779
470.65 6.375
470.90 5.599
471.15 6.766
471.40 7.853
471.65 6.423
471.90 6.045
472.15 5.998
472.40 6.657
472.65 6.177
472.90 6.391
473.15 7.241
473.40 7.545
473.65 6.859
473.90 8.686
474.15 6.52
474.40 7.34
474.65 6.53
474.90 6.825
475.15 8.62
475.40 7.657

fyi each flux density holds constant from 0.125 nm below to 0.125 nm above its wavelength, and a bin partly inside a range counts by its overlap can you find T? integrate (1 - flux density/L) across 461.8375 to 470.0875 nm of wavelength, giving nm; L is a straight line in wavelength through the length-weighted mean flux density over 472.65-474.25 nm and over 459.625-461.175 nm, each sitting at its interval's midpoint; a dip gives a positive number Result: 0.68 nm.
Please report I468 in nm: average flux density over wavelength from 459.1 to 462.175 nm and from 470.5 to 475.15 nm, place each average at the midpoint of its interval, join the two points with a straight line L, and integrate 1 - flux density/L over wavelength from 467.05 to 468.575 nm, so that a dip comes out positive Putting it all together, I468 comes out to 0.16 nm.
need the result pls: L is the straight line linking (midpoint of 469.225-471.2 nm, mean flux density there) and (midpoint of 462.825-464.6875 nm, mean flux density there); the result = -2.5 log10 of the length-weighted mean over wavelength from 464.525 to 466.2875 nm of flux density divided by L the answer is 0.113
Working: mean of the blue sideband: 7.3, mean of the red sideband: 6.47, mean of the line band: 6.38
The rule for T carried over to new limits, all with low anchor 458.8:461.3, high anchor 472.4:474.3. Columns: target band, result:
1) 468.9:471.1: 0.20 nm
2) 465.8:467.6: 0.17 nm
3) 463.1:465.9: 0.02 nm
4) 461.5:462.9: 0.04 nm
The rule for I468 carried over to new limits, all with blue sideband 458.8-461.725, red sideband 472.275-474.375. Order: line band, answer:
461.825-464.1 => -0.10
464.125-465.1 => 0.11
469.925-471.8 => 0.12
